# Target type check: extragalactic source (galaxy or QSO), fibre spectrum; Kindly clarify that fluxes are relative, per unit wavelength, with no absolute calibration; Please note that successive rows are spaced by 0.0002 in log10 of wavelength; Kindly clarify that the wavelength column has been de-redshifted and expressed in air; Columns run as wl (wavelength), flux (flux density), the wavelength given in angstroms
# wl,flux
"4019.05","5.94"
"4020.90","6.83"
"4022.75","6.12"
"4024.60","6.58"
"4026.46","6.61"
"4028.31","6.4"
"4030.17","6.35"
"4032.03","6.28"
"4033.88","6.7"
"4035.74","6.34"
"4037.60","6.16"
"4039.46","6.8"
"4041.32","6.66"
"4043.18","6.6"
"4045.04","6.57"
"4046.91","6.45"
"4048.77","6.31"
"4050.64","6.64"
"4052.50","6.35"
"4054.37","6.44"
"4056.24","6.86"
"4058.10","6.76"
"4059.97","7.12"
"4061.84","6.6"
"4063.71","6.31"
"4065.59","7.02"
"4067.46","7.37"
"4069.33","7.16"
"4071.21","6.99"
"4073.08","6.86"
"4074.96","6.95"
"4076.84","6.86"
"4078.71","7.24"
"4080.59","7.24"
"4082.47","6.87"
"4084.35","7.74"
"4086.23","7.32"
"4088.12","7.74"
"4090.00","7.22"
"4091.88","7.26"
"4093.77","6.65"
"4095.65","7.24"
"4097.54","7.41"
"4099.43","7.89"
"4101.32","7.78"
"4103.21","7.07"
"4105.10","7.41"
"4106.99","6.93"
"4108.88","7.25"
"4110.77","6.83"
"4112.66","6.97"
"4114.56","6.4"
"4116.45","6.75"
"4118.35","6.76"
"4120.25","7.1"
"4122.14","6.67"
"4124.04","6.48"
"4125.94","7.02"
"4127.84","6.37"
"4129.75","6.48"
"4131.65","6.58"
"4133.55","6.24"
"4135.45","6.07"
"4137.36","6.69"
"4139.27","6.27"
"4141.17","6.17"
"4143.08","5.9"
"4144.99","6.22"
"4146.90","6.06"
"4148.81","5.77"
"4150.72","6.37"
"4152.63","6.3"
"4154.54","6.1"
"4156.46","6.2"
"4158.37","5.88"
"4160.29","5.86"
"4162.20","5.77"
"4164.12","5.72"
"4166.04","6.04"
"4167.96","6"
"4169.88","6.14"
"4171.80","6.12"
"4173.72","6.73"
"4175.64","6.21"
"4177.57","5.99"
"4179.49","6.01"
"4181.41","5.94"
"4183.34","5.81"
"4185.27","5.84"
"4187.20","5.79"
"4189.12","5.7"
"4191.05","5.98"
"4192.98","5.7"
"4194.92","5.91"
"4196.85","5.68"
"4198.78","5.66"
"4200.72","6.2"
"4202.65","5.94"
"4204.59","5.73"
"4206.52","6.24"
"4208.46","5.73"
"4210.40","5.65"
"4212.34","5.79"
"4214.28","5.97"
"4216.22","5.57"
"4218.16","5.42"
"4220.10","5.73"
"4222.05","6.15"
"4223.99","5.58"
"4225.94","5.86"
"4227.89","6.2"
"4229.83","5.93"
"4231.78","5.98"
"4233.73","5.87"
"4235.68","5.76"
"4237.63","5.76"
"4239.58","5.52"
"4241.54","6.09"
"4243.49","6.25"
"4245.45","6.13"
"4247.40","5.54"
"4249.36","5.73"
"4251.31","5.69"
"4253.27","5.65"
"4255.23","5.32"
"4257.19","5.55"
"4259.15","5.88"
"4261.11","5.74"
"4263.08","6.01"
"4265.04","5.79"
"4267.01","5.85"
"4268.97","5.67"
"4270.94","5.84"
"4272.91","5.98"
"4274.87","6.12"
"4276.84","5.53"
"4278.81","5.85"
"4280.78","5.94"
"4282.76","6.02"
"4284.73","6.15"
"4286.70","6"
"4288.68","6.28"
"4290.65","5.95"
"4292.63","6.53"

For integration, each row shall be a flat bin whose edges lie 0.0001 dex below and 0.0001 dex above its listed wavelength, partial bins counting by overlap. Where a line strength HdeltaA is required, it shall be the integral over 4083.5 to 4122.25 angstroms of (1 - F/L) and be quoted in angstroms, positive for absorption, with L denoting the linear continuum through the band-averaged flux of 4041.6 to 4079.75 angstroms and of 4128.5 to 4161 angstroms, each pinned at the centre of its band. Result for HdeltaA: -4.1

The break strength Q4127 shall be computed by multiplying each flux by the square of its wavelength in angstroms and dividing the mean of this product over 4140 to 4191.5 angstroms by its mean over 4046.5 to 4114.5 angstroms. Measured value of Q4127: 0.89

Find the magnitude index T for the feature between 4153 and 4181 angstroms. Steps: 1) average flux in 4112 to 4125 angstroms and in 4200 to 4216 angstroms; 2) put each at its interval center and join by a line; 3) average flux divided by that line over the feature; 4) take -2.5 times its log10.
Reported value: 0.04 mag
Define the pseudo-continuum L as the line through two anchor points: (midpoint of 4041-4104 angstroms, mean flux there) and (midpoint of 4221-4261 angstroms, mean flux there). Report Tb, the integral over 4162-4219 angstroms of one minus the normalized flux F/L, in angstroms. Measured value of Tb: 2.49 angstroms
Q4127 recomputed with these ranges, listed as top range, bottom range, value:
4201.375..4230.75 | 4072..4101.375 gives 0.86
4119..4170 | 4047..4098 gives 0.93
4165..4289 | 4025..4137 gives 0.92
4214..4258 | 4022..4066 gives 0.97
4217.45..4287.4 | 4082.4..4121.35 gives 0.87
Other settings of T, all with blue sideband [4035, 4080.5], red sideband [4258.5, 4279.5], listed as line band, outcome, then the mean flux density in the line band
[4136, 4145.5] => 0.025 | 6.24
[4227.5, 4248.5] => 0.013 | 5.9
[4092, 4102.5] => -0.125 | 7.37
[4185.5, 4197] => 0.066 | 5.8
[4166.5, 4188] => 0.031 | 6.05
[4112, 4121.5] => -0.049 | 6.79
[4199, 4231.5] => 0.039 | 5.85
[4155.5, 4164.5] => 0.072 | 5.9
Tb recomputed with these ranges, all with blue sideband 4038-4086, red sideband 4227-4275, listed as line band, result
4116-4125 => -0.32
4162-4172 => 0.49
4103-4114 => -0.78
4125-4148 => 0.37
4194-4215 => 0.74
